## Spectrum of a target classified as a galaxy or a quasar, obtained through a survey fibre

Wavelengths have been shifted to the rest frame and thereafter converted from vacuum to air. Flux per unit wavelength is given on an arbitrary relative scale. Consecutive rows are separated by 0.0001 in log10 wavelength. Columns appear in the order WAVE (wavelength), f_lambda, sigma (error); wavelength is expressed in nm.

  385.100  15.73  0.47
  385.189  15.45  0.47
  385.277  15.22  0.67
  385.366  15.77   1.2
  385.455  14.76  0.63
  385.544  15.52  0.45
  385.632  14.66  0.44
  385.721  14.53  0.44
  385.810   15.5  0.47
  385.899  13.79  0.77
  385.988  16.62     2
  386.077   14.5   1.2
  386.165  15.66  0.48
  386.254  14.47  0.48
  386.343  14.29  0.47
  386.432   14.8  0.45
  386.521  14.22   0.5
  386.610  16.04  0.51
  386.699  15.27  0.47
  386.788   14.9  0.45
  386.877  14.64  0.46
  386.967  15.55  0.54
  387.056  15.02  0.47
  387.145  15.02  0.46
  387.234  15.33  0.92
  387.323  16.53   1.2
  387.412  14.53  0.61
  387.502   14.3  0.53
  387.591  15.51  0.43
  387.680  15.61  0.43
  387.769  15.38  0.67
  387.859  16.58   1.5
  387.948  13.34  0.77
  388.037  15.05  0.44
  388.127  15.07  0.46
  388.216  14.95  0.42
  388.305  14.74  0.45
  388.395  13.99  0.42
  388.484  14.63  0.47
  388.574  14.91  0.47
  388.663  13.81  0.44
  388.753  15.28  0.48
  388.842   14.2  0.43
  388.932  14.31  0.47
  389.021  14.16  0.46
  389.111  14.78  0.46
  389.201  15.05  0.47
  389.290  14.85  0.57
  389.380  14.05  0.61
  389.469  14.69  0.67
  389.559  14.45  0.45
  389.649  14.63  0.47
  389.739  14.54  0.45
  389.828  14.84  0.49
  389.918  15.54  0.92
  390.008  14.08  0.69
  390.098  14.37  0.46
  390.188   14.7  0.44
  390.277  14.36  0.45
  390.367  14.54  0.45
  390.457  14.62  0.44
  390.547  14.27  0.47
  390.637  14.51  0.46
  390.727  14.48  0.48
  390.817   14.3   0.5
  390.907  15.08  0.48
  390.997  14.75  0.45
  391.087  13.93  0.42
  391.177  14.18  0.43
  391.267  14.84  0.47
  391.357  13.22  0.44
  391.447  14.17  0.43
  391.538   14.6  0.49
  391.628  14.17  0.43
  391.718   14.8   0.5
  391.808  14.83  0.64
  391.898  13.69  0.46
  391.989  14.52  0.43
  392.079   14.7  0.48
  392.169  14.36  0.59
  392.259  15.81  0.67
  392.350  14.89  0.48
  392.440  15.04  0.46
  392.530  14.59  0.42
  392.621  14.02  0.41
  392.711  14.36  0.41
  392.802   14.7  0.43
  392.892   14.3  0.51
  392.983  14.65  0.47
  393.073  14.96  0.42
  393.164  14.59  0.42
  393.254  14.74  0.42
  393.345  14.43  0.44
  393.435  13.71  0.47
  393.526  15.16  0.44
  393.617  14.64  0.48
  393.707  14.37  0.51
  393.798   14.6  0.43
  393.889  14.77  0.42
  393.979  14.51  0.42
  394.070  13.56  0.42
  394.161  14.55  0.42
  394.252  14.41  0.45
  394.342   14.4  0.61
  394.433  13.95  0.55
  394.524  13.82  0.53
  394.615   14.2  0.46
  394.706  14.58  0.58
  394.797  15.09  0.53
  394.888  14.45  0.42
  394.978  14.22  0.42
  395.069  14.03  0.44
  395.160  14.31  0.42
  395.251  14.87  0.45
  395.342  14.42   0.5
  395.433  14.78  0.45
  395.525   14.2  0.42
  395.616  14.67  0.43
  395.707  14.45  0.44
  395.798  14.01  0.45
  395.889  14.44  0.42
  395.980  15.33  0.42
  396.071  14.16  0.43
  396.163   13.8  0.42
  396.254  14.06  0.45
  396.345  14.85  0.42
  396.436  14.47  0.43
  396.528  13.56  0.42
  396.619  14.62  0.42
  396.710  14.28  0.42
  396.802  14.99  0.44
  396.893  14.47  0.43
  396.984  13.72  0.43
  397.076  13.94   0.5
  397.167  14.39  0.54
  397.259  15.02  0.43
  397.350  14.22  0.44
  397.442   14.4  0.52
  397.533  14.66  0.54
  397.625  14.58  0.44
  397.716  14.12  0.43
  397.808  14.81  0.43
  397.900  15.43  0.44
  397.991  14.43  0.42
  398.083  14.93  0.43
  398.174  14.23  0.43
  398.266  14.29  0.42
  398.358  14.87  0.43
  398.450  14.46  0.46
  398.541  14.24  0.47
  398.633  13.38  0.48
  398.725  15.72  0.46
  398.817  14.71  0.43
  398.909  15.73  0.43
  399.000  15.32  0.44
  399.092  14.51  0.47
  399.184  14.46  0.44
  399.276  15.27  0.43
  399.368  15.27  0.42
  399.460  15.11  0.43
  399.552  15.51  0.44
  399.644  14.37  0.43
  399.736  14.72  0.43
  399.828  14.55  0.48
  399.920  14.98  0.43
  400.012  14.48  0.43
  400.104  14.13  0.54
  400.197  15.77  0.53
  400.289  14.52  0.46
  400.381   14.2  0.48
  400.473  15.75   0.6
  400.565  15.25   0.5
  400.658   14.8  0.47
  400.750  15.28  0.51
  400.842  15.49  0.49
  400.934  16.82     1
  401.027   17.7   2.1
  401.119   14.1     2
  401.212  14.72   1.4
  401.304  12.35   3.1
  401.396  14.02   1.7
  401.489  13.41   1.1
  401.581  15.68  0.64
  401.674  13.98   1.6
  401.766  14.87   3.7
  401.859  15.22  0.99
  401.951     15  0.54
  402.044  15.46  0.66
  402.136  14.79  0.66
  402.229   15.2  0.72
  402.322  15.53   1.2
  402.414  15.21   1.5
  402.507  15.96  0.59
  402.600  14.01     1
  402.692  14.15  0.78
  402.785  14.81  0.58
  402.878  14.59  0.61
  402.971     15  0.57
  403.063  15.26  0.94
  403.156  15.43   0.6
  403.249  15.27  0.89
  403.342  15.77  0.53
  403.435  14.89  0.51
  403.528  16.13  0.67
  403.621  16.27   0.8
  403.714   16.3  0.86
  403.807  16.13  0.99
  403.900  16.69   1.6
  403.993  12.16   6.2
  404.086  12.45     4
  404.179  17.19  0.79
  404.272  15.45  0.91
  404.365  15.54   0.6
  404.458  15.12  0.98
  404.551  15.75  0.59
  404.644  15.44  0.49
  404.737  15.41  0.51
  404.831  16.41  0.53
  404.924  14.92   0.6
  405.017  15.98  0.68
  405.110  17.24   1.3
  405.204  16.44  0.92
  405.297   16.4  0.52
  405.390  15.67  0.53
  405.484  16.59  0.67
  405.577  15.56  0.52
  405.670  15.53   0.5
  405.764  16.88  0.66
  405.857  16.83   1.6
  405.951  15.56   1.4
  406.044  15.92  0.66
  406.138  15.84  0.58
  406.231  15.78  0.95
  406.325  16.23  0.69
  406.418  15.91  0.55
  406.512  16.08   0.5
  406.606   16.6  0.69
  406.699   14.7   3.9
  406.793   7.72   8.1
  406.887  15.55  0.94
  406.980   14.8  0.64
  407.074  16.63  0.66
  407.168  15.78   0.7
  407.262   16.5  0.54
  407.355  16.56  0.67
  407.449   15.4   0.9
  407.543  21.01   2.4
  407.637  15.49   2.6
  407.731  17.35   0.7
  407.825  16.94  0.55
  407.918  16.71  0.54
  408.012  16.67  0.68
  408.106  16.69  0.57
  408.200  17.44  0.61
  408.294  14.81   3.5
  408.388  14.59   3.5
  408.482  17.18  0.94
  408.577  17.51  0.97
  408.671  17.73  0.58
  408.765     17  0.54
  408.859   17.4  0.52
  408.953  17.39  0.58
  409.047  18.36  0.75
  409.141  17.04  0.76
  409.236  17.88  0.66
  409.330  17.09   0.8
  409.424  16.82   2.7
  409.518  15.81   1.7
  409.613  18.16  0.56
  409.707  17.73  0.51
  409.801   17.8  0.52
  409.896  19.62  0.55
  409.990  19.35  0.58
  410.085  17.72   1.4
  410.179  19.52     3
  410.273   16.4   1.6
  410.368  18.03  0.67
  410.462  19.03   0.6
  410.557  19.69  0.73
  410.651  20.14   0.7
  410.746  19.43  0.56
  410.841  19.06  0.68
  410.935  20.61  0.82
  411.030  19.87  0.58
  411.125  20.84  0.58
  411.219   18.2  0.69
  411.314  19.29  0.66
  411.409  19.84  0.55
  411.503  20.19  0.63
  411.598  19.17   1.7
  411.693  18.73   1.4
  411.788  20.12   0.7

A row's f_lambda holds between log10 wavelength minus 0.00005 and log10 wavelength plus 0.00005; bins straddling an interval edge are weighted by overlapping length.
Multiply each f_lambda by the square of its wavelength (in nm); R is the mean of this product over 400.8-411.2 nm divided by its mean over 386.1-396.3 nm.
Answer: 1.20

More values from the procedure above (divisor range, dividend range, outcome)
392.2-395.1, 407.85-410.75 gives 1.31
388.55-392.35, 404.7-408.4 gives 1.19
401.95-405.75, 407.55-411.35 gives 1.19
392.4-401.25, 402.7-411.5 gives 1.20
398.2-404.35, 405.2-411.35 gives 1.18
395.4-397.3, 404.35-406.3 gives 1.16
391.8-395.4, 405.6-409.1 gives 1.20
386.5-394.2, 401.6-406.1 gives 1.13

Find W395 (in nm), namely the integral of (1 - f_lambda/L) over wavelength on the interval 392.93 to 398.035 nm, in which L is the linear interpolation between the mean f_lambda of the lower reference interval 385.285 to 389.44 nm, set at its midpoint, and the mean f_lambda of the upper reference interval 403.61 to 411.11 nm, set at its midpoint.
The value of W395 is 0.39 nm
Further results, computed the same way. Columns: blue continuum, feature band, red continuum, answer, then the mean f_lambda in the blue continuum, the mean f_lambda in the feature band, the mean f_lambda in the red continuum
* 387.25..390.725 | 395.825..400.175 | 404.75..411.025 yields 0.32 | 14.7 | 14.6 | 16.9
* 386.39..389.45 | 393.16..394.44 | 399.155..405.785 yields 0.05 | 14.9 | 14.4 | 15.2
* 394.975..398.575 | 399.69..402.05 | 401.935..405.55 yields 0.02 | 14.4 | 14.9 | 15.4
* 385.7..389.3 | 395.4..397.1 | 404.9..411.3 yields 0.16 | 14.9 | 14.4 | 17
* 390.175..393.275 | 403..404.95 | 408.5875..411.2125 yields 0.19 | 14.5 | 15.4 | 18.3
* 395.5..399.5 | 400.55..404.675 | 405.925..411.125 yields 0.16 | 14.6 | 15.1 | 17.1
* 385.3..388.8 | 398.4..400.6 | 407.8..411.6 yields 0.24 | 15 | 14.9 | 18.1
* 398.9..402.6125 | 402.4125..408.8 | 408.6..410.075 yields 0.27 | 15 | 15.8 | 17.7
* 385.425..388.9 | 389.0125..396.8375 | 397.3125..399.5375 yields 0.19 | 15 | 14.5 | 14.7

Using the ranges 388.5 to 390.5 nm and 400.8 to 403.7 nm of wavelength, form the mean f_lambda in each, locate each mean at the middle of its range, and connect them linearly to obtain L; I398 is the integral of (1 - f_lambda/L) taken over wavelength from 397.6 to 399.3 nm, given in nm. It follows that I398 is 0.03 nm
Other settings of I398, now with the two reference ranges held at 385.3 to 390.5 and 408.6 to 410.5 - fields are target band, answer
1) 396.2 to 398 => 0.185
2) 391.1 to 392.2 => 0.074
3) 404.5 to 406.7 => 0.159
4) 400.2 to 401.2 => 0.073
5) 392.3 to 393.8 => 0.095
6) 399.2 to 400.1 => 0.087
